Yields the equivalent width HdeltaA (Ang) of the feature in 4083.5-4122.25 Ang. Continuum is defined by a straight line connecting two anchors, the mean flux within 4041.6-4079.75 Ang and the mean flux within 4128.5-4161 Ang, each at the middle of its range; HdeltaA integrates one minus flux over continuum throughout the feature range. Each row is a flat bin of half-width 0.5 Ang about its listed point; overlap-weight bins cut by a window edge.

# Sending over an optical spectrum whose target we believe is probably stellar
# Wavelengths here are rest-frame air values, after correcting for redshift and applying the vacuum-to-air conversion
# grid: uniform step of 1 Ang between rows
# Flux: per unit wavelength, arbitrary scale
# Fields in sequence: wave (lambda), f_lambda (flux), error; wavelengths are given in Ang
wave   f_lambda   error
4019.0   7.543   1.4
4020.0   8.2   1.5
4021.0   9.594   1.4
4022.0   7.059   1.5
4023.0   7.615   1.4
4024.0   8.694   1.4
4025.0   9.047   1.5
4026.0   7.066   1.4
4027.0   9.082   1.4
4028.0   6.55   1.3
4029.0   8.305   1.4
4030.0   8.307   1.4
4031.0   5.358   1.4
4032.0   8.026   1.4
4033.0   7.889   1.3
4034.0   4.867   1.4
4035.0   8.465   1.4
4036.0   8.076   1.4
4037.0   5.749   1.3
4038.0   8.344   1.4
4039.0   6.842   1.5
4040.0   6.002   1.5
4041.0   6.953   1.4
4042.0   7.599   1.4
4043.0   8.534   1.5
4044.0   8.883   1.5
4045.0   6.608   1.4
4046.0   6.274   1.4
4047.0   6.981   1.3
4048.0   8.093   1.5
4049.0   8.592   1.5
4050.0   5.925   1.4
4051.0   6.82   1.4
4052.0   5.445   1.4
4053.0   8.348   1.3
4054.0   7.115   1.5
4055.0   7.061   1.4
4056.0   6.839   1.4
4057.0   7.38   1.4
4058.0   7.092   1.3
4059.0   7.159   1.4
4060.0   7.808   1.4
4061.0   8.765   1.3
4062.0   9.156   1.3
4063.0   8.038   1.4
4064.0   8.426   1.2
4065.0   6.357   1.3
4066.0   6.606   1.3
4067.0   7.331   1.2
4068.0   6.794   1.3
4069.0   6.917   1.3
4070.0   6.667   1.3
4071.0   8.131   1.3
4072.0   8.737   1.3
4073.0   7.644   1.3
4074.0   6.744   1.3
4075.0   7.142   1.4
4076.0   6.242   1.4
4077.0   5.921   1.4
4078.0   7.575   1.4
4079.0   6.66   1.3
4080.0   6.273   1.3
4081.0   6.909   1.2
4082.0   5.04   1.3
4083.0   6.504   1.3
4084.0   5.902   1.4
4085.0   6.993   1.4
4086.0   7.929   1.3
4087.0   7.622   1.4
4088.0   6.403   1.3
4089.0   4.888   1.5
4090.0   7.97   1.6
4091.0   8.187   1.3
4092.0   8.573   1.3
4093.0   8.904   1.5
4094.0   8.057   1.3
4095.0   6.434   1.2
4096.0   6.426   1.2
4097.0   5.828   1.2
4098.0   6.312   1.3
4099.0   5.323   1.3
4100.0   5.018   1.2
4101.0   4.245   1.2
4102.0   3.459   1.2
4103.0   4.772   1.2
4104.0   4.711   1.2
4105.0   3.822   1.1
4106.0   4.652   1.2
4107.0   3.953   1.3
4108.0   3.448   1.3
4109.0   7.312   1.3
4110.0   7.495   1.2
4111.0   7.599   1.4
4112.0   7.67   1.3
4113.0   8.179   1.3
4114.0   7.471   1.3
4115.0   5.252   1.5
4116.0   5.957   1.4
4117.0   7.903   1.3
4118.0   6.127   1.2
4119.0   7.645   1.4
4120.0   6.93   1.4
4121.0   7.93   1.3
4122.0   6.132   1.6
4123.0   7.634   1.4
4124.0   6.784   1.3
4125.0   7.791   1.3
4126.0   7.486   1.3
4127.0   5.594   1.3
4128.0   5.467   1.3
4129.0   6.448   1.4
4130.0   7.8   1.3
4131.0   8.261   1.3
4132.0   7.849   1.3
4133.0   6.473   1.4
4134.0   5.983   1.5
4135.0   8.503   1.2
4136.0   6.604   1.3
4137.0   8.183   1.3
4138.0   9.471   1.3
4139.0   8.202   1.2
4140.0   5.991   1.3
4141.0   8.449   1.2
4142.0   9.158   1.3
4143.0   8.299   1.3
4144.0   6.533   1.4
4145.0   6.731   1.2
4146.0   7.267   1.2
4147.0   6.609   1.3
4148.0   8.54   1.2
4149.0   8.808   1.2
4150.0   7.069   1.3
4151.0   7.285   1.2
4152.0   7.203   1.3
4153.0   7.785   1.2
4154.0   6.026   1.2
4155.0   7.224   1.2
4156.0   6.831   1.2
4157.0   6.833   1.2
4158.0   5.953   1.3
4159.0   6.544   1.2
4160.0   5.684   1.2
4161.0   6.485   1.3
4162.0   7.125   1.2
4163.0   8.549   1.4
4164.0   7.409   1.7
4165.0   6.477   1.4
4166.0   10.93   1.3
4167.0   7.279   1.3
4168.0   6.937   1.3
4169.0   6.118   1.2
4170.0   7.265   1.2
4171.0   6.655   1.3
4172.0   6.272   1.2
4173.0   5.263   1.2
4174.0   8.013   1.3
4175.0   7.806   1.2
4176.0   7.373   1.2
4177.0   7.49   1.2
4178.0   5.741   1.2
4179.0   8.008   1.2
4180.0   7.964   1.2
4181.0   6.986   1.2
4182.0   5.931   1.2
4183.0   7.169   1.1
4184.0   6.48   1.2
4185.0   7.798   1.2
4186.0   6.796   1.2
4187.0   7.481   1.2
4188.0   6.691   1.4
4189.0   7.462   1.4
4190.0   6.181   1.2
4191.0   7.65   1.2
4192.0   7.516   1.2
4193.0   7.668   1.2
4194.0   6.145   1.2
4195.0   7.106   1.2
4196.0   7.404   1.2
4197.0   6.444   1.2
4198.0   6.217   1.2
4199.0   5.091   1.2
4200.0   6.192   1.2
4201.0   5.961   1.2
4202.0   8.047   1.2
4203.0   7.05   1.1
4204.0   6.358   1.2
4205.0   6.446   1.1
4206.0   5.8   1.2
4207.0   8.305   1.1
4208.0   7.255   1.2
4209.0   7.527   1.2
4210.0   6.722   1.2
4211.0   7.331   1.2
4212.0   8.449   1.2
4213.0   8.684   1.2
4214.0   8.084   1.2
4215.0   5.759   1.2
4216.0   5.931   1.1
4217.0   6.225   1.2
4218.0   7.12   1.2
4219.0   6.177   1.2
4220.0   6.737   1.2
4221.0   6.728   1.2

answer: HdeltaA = 4.9 Ang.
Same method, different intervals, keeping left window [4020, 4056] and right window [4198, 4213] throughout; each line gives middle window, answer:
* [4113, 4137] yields 0.6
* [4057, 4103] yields 2.6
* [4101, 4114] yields 2.9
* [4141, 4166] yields -0.7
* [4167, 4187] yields 0.1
